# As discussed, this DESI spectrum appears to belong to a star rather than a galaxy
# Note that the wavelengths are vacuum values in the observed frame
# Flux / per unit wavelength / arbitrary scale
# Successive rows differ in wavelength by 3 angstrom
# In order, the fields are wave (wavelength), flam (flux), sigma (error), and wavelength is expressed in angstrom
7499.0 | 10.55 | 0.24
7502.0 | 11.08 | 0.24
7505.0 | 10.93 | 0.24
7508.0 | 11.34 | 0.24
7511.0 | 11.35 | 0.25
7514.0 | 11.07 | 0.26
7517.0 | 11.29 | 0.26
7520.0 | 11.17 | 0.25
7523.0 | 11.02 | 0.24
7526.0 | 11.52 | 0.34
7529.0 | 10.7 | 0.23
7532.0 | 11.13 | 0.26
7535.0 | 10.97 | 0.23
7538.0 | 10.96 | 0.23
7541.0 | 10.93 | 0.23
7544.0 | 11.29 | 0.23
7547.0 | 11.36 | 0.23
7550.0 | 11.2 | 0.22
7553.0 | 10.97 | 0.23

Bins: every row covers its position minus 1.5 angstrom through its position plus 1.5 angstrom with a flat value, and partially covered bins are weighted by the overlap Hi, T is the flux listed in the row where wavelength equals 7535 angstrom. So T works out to 10.97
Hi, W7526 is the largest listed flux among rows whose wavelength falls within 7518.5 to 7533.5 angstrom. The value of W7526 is 11.52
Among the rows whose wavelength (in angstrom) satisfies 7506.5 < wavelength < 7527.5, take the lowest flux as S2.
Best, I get 11.02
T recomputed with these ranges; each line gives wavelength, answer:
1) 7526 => 11.52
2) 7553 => 10.97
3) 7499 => 10.55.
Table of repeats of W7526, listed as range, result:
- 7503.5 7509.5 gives 11.34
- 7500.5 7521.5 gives 11.35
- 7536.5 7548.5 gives 11.36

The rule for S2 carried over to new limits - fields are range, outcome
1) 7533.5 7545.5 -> 10.93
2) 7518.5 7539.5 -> 10.7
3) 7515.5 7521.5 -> 11.17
